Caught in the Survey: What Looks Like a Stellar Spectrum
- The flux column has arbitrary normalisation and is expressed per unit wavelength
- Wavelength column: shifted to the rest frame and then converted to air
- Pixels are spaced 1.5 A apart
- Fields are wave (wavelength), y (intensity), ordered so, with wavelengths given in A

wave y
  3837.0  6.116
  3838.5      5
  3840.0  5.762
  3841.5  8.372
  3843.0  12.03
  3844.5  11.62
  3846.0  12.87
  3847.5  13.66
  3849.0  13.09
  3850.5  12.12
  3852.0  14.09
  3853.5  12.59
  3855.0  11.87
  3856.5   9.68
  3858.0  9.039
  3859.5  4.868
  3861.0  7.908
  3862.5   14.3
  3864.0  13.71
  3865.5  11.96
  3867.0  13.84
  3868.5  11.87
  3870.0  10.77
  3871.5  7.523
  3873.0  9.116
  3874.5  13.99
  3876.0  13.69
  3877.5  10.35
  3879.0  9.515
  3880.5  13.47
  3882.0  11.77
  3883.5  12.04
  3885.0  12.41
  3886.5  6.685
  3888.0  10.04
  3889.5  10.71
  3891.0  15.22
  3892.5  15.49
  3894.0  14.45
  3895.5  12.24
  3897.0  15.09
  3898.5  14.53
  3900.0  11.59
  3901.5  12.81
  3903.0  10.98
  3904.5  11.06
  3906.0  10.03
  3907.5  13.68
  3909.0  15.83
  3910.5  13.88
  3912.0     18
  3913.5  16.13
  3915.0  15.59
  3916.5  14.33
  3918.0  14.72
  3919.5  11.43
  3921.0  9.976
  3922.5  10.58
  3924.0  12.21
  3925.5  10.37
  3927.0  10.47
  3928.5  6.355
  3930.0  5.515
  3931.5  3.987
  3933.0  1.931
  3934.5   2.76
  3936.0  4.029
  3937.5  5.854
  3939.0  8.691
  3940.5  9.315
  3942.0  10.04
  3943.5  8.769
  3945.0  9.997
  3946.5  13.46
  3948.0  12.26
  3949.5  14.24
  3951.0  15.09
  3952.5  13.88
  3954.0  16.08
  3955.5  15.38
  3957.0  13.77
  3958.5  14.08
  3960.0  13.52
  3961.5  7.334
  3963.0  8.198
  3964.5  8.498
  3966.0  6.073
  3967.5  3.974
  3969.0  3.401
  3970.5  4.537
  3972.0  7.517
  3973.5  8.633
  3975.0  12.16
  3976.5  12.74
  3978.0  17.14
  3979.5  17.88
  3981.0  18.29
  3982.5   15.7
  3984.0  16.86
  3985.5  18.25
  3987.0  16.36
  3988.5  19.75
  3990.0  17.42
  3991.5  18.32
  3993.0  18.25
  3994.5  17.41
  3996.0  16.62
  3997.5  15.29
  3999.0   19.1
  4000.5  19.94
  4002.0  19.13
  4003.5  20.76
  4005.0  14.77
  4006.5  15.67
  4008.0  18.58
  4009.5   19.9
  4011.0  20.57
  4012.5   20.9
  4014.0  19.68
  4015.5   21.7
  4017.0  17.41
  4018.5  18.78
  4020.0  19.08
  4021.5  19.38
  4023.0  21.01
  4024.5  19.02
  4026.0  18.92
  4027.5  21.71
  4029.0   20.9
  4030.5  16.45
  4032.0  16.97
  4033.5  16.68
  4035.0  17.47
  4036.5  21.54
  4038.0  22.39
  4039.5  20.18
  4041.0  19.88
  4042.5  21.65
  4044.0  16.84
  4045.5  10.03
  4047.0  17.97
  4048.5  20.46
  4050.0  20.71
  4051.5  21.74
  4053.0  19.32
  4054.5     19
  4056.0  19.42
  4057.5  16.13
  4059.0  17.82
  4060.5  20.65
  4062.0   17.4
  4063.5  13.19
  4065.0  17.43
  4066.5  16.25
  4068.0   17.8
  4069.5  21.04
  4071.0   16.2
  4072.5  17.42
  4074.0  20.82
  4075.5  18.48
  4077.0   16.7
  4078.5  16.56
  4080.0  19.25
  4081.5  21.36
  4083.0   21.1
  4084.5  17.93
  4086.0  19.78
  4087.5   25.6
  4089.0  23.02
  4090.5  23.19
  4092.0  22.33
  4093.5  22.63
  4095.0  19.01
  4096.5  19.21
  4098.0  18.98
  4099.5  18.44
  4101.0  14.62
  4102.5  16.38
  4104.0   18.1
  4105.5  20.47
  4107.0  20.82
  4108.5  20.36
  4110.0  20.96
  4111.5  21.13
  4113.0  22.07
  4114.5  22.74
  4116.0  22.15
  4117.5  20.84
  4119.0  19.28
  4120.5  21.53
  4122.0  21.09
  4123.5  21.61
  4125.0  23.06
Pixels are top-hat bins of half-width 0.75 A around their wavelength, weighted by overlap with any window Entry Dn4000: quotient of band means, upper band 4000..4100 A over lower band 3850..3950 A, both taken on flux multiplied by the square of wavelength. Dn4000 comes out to 1.85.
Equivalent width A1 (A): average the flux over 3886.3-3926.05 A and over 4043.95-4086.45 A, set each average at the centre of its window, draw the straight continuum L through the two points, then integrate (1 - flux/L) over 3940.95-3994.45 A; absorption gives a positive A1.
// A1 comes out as 7.9 A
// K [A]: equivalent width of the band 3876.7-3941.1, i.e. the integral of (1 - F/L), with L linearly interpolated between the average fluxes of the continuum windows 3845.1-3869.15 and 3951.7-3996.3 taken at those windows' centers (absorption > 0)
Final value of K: 6.6 A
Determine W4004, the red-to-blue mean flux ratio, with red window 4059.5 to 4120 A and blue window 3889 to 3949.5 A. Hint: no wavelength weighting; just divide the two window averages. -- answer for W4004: 1.8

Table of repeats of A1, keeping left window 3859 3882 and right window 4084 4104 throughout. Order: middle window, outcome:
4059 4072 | 1.0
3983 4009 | -2.6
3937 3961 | 3.7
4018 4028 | -1.4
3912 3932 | 2.9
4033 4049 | -0.6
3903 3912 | -0.3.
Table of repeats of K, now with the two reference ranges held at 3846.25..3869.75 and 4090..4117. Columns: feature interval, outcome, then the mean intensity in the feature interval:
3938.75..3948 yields 2.7 A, 10.3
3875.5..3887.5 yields 1.2 A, 11.2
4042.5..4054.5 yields -0.1 A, 18.4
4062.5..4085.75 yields 1.3 A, 18.1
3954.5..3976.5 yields 8.7 A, 9.28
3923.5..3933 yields 4.4 A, 7.55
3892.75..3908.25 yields 0.4 A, 12.7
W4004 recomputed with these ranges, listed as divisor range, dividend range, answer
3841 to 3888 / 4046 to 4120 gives 1.72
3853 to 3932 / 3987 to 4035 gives 1.59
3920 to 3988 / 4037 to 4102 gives 1.80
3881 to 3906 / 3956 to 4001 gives 1.10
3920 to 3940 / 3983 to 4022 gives 2.56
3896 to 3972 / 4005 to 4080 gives 1.75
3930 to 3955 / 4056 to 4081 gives 1.90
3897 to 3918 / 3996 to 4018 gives 1.36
